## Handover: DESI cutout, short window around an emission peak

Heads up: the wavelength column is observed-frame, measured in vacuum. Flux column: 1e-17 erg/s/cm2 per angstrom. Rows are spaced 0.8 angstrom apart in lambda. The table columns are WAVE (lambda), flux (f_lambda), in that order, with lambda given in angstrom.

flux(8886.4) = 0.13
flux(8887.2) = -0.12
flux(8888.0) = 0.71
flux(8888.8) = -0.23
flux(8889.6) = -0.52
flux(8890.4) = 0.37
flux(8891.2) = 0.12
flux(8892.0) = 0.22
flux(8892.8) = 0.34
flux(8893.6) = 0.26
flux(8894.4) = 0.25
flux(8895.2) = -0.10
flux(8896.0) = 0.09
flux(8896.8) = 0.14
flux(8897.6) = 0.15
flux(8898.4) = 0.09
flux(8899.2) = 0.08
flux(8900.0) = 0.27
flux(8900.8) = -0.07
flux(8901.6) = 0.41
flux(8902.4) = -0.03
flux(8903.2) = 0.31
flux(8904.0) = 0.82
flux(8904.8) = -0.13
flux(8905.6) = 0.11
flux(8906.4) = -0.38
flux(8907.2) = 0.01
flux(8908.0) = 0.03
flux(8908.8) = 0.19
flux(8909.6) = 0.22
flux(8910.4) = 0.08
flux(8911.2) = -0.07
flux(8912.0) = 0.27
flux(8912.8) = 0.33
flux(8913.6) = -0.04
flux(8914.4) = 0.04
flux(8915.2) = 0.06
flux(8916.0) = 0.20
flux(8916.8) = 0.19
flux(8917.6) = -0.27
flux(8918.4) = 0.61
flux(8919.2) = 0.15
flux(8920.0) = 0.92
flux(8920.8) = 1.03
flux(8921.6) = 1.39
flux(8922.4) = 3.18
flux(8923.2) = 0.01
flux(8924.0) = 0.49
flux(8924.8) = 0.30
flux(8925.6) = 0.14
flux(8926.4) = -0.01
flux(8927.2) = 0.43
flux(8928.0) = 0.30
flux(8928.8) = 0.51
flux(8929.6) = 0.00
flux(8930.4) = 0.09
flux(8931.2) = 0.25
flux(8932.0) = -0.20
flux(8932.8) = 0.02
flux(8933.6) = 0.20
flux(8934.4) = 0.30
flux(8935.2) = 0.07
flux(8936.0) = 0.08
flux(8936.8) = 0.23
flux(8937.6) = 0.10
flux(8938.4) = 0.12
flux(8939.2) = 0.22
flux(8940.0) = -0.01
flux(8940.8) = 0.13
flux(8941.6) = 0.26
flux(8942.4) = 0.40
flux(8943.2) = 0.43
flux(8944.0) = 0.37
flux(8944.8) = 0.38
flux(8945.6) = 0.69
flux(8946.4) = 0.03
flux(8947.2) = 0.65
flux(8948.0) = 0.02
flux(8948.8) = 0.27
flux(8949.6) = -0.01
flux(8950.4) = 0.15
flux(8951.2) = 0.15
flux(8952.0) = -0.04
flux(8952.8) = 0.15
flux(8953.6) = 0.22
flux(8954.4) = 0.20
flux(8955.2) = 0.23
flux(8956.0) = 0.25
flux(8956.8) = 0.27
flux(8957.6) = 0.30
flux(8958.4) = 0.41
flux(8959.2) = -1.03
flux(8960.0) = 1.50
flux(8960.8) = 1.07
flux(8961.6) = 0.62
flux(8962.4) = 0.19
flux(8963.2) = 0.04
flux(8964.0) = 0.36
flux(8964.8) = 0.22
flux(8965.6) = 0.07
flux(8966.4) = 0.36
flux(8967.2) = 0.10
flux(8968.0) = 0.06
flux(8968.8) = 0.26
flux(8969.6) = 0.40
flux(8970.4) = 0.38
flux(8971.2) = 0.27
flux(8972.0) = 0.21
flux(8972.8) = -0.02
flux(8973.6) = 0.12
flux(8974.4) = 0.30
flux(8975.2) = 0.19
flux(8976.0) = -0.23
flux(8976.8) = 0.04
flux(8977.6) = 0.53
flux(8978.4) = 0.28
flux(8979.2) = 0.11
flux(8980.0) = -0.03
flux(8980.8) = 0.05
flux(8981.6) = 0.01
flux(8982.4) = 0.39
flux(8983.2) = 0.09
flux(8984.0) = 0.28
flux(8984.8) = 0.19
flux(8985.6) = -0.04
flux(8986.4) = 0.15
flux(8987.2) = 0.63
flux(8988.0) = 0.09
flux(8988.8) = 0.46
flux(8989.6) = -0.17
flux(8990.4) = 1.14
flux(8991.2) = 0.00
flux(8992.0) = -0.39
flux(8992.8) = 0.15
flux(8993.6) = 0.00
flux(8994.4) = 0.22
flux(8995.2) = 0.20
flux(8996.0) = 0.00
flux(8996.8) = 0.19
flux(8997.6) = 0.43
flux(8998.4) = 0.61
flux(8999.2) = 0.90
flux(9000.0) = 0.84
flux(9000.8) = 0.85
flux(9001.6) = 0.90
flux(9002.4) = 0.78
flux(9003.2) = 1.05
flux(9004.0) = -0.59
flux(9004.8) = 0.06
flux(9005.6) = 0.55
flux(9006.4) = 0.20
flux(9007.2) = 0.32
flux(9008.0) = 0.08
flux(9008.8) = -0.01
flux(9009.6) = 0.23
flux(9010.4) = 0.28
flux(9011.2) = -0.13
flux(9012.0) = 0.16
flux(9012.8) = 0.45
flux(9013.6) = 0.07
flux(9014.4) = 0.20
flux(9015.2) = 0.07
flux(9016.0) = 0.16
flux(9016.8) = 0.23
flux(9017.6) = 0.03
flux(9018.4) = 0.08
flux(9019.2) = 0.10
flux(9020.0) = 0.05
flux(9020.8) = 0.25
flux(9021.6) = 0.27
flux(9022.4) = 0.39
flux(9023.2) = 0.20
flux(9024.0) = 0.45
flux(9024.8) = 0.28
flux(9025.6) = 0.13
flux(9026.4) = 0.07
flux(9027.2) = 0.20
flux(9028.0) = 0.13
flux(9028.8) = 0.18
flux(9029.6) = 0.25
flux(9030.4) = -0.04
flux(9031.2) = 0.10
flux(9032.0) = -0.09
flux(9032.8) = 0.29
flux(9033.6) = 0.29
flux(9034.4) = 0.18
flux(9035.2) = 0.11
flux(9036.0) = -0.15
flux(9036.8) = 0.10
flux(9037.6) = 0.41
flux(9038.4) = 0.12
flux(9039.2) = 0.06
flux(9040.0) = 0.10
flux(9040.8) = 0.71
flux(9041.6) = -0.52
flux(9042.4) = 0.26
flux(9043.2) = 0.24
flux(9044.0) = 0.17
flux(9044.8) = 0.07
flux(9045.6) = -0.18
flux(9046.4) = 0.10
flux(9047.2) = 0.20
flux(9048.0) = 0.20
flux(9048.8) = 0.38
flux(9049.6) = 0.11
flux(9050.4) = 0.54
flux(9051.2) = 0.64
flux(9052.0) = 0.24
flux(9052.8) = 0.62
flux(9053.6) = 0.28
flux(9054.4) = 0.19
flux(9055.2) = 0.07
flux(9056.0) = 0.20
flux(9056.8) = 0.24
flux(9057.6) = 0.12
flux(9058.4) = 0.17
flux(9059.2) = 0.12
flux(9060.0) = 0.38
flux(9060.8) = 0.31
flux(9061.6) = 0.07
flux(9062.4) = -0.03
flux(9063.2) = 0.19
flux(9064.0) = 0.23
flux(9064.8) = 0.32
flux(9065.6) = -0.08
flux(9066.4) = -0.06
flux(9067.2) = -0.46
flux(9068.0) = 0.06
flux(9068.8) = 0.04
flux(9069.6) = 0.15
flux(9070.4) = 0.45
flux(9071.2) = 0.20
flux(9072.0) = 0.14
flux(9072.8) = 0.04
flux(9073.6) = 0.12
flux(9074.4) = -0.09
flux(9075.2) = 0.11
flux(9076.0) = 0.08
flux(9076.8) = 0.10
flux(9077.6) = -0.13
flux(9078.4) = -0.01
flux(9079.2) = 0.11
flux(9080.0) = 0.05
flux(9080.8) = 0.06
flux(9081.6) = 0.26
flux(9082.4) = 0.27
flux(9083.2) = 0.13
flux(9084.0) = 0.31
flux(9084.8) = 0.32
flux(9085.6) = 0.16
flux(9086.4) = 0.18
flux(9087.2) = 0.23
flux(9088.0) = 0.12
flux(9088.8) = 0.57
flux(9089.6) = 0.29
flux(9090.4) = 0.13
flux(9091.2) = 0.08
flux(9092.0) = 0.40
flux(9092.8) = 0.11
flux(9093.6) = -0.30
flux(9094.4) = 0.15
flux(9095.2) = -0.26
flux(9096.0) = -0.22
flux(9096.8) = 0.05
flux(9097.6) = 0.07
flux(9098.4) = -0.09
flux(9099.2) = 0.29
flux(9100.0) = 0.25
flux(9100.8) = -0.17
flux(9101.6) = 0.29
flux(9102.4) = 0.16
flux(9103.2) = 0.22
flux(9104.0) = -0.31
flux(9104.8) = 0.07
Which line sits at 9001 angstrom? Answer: Hbeta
